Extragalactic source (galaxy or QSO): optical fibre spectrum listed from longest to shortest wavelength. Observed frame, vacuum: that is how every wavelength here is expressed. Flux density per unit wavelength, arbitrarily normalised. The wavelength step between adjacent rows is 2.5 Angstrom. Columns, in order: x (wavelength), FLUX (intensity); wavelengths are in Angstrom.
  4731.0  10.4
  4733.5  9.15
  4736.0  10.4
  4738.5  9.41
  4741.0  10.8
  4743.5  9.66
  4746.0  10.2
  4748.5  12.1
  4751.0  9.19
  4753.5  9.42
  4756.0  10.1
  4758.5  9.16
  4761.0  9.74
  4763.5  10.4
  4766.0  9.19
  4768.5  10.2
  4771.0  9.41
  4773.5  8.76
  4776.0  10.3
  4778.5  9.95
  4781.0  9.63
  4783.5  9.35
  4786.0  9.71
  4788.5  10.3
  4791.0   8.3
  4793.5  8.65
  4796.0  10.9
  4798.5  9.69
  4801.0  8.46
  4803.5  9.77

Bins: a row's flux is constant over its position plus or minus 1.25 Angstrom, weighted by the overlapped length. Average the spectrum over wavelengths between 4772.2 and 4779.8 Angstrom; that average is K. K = 9.67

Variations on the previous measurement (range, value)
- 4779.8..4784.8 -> 9.49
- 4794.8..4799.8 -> 10.3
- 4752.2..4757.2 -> 9.75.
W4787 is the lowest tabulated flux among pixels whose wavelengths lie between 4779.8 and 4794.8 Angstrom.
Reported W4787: 8.3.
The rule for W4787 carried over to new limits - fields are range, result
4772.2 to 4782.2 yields 8.76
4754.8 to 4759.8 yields 9.16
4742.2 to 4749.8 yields 9.66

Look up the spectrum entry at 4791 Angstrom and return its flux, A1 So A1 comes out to 8.3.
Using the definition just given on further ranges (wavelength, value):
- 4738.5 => 9.41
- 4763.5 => 10.4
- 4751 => 9.19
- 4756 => 10.1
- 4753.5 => 9.42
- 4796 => 10.9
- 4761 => 9.74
